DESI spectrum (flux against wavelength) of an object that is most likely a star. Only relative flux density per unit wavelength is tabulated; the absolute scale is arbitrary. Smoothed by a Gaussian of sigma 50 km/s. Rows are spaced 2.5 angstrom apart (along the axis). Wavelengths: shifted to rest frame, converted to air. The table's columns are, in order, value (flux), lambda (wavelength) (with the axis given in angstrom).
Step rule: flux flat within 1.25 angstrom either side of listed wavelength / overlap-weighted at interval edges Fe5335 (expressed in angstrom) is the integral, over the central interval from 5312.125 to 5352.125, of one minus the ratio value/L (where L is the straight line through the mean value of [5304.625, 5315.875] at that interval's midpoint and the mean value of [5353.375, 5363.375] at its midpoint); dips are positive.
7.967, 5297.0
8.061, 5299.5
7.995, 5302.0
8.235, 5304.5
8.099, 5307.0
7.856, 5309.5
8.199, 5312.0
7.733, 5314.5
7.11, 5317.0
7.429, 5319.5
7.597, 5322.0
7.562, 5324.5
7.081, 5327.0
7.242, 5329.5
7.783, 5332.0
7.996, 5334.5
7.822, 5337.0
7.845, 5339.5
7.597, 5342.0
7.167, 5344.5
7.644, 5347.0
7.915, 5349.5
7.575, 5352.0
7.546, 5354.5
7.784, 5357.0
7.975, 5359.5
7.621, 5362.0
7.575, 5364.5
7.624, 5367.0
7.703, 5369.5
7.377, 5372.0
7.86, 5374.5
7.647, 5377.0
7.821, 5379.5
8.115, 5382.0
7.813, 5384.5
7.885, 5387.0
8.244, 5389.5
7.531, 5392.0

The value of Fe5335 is 1.4 angstrom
